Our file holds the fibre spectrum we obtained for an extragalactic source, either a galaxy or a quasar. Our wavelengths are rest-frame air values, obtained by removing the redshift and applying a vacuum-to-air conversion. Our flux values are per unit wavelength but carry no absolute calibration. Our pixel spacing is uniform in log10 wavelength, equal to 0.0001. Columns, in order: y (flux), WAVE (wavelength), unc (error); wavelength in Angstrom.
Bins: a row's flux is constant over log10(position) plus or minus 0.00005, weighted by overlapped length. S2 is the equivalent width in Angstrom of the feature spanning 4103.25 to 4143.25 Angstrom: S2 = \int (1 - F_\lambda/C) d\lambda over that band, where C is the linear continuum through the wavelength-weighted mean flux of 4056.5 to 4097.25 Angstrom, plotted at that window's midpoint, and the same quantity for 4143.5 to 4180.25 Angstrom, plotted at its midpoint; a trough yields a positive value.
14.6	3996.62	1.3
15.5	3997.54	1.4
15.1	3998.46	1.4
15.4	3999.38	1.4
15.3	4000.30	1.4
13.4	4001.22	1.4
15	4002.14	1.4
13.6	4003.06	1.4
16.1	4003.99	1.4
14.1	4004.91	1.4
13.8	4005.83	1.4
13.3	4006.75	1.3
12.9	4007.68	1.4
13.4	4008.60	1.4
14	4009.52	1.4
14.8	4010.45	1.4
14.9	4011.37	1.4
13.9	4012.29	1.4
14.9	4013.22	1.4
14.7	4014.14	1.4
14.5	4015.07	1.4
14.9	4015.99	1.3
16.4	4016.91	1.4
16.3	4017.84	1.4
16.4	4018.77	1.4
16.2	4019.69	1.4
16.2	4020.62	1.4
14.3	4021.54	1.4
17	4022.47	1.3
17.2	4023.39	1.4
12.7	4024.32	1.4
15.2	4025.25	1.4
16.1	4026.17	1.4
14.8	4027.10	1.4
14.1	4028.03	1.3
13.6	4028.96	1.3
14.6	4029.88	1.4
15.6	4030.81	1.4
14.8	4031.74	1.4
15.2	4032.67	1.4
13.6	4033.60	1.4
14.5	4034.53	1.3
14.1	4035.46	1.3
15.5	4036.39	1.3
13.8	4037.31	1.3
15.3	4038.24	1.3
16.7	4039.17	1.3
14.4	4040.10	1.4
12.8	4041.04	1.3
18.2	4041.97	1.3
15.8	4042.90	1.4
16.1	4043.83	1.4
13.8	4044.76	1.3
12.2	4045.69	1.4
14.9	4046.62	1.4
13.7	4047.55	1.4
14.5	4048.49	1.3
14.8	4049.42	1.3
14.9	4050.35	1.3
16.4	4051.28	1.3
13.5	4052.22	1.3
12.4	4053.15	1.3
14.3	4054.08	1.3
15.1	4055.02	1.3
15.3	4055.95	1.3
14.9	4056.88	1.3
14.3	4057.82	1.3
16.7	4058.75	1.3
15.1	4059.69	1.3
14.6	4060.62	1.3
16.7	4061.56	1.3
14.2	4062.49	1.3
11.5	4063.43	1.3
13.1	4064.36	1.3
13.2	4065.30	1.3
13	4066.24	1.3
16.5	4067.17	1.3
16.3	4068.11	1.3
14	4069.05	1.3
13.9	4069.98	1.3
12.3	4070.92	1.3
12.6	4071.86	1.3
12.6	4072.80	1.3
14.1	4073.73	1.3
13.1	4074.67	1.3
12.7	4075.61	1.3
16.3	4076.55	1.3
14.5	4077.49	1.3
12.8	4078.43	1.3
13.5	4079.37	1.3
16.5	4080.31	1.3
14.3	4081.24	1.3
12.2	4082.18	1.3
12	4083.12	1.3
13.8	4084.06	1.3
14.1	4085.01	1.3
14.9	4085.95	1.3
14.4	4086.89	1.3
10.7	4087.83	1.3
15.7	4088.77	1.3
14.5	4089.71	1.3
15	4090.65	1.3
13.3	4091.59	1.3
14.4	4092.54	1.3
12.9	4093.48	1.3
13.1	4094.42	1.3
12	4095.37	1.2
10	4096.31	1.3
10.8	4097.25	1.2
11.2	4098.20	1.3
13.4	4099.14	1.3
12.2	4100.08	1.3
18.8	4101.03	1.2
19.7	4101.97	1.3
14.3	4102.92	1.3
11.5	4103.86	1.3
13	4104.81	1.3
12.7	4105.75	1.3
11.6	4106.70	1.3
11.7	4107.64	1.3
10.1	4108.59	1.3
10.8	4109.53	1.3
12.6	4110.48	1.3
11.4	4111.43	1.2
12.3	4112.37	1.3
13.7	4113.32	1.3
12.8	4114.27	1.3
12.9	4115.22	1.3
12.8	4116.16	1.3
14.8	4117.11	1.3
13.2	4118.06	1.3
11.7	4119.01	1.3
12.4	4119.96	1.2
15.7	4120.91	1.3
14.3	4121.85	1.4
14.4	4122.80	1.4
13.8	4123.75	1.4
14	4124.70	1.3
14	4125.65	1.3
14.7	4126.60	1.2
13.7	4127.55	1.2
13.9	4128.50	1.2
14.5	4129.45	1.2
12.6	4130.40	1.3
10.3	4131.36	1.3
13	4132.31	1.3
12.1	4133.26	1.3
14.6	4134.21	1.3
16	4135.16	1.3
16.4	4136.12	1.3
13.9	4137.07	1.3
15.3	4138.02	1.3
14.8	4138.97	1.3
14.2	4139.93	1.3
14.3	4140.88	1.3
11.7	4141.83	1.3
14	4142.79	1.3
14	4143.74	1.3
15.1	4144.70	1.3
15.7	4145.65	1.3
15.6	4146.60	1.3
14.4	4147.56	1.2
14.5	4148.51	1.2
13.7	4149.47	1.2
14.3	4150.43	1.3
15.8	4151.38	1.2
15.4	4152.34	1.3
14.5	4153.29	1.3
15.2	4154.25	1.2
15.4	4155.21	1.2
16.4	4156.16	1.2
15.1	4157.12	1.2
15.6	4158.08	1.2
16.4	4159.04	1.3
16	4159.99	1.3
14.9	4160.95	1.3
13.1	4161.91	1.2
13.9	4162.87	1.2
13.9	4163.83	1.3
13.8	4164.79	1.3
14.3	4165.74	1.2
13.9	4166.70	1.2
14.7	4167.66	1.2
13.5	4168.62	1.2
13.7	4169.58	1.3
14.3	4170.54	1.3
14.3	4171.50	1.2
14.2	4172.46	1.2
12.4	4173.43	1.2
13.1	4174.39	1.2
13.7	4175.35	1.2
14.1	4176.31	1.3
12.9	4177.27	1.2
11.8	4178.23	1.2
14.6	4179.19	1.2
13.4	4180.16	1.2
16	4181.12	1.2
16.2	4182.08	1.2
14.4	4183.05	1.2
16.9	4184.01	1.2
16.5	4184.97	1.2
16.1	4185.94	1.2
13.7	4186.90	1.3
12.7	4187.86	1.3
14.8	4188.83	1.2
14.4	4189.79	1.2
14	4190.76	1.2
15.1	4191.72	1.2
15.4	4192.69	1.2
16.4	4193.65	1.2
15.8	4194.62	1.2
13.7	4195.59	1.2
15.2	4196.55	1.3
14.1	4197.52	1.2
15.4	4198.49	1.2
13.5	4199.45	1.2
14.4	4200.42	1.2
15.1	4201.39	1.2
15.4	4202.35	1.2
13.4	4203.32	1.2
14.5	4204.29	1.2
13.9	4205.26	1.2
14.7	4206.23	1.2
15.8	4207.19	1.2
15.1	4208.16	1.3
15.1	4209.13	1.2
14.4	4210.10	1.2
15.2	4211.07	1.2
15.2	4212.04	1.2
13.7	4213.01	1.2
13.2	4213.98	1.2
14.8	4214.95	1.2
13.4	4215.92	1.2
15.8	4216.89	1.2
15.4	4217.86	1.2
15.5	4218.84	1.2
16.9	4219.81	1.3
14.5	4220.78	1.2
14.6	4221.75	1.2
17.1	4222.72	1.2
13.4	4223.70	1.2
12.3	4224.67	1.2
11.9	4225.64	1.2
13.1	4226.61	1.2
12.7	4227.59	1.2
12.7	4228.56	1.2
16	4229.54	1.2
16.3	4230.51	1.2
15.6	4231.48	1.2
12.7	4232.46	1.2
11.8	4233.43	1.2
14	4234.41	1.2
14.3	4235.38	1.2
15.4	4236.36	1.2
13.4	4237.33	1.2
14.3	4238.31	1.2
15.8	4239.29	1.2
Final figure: 2.4 Angstrom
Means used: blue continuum 13.8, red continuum 14.4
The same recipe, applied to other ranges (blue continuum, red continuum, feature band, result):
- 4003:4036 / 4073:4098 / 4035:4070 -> -1.25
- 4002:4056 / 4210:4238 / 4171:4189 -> 0.15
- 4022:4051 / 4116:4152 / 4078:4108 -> 1.94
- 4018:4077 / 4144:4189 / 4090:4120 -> 3.45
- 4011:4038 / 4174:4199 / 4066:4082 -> 0.94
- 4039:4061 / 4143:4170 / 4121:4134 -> 1.04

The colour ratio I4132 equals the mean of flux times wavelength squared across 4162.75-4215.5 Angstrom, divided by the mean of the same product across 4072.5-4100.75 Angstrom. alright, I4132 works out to 1.1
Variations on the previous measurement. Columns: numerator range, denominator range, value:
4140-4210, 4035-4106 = 1.09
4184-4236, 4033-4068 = 1.08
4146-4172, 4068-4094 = 1.11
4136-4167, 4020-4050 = 1.05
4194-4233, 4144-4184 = 1.03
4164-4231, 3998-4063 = 1.06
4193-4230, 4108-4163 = 1.08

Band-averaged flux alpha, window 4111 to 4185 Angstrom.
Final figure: 14.2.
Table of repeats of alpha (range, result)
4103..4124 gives 12.8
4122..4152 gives 14.2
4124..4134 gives 13.3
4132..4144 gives 14.2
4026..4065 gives 14.7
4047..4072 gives 14.4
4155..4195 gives 14.6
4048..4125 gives 13.7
